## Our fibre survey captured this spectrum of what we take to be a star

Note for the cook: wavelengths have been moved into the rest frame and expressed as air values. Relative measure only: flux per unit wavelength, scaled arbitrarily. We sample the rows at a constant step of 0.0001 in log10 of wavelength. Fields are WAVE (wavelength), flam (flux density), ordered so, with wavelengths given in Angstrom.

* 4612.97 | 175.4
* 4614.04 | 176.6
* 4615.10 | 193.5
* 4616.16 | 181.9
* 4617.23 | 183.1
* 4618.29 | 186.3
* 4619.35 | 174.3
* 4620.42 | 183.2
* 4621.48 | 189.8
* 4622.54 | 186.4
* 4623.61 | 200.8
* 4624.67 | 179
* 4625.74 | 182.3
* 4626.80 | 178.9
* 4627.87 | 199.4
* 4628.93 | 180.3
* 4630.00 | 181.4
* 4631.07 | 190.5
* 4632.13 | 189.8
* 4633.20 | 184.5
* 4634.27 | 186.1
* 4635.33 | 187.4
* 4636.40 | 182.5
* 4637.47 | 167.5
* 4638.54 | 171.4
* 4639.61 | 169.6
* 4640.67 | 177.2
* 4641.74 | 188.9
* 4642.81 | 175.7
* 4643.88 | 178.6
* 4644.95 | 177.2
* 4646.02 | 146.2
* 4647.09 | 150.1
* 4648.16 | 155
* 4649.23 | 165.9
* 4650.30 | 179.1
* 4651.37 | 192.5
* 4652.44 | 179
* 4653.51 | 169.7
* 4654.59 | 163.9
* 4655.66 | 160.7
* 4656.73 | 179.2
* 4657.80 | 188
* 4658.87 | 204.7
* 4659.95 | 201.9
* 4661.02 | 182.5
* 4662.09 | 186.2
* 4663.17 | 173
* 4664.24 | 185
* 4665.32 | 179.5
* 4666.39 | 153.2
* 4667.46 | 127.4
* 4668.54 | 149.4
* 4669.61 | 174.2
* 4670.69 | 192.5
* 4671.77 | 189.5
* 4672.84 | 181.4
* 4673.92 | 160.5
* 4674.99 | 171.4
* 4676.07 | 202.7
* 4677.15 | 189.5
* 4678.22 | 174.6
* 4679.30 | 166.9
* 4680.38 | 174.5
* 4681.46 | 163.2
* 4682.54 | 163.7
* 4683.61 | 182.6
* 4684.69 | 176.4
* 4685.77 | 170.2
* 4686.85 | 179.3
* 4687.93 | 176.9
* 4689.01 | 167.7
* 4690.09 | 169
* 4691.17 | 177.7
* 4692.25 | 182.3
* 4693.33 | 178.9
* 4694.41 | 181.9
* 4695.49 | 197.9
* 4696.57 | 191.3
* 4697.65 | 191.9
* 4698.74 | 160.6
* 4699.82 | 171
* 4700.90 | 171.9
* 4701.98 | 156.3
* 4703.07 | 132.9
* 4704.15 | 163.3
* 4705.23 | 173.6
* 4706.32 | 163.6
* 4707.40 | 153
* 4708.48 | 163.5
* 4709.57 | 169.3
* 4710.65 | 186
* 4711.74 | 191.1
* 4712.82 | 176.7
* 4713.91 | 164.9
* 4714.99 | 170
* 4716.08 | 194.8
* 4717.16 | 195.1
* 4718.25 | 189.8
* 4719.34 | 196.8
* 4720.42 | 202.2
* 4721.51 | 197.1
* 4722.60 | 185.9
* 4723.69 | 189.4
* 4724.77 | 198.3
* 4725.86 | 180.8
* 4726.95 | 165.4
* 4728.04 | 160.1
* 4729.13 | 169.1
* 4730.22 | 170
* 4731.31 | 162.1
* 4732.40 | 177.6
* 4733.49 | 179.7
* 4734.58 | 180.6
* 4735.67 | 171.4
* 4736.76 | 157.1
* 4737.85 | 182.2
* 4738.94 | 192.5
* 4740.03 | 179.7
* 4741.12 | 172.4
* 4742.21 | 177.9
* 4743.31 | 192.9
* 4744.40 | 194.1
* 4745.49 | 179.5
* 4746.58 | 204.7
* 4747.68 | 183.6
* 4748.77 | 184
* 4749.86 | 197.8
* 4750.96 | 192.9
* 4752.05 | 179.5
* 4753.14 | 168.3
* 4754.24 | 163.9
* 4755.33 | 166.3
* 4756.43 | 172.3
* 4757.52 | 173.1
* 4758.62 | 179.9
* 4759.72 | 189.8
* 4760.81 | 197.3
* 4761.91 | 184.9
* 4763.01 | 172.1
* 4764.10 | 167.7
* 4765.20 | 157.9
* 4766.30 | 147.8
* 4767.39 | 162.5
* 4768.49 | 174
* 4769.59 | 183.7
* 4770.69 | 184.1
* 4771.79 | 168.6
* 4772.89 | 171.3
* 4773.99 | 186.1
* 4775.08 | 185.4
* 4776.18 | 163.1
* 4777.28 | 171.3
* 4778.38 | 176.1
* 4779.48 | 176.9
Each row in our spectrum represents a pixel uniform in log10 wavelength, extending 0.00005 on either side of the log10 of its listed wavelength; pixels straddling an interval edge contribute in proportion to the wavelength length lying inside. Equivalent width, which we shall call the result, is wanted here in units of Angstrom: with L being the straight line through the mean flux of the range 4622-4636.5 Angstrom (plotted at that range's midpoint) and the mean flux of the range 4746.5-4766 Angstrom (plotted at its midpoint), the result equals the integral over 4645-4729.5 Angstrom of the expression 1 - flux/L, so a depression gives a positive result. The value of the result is 3.4 Angstrom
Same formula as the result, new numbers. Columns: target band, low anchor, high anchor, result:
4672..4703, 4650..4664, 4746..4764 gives 1.0 Angstrom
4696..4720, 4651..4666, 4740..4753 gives 1.3 Angstrom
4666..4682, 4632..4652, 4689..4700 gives 0.6 Angstrom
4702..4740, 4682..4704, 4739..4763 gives 0.4 Angstrom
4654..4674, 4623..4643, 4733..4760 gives 0.7 Angstrom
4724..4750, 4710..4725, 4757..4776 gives 0.5 Angstrom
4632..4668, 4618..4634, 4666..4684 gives 0.8 Angstrom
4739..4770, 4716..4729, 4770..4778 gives 0.2 Angstrom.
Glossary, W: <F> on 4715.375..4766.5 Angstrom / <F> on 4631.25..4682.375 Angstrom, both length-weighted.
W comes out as 1.03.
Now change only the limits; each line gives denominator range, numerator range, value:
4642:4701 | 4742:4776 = 1.02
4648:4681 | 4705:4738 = 1.01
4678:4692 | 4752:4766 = 1.01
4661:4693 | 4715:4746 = 1.04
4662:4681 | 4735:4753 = 1.06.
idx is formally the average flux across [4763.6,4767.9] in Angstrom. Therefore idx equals 159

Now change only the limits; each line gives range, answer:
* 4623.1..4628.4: 188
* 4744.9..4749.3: 188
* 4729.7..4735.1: 174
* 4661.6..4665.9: 180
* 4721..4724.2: 190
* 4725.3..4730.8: 169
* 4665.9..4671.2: 159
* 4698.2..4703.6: 159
